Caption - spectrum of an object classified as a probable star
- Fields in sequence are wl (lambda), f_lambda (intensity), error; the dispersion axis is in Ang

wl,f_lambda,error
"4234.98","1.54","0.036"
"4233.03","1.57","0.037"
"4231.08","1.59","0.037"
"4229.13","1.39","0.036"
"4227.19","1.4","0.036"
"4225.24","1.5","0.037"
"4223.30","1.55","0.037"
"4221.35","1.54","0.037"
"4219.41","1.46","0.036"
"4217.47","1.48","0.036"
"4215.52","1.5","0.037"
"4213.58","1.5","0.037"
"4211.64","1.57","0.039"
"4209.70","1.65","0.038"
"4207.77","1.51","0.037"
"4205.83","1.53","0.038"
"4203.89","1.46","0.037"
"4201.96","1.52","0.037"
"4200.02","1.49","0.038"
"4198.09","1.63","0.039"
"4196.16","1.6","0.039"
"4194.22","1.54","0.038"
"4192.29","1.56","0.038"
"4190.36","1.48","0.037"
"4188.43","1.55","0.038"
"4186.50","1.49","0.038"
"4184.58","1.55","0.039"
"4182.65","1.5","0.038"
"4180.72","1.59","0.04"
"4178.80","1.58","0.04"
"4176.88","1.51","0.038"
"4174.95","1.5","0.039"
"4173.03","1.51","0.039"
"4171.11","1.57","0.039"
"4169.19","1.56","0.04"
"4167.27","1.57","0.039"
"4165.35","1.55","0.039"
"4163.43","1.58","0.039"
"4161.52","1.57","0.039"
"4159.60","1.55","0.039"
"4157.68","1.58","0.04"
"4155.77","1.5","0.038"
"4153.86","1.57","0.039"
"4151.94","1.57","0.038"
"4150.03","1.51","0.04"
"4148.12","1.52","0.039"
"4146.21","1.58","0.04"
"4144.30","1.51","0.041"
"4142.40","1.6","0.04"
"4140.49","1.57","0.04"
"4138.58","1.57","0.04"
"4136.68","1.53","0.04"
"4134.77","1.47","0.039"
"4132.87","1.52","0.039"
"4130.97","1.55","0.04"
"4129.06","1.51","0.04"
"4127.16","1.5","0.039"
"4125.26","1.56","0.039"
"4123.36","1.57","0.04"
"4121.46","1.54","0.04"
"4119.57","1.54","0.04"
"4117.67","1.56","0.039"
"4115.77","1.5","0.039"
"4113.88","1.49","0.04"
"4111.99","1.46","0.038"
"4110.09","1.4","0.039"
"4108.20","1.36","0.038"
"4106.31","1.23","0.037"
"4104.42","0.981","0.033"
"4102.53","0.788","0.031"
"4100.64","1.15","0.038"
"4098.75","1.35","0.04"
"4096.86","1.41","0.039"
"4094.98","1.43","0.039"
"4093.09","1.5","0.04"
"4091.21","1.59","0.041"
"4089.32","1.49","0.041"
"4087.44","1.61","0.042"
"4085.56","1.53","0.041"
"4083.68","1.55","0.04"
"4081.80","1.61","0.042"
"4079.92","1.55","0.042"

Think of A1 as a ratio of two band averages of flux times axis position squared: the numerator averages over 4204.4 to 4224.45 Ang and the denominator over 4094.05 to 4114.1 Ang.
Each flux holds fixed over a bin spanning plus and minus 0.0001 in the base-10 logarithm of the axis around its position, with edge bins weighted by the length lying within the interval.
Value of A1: 1.27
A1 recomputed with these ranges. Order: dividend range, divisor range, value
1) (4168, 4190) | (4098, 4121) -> 1.20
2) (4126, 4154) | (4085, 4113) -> 1.16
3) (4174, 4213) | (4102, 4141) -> 1.10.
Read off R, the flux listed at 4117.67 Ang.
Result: 1.56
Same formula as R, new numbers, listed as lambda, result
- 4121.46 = 1.54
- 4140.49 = 1.57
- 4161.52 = 1.57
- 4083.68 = 1.55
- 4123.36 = 1.57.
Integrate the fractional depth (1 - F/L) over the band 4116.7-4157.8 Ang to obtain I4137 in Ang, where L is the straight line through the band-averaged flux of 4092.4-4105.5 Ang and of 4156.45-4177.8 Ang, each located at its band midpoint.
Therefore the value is -4.0 Ang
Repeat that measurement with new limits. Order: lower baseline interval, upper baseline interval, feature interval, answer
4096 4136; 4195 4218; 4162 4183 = -0.9 Ang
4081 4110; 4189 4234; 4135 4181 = -3.1 Ang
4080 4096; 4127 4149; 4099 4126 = 3.0 Ang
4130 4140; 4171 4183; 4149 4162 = -0.1 Ang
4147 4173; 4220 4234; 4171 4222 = -0.2 Ang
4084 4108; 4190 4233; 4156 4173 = -1.3 Ang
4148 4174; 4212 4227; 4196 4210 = -0.2 Ang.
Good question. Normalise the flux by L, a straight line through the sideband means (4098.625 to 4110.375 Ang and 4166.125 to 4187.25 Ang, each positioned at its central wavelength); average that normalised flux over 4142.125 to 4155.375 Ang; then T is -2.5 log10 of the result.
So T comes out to -0.12 mag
